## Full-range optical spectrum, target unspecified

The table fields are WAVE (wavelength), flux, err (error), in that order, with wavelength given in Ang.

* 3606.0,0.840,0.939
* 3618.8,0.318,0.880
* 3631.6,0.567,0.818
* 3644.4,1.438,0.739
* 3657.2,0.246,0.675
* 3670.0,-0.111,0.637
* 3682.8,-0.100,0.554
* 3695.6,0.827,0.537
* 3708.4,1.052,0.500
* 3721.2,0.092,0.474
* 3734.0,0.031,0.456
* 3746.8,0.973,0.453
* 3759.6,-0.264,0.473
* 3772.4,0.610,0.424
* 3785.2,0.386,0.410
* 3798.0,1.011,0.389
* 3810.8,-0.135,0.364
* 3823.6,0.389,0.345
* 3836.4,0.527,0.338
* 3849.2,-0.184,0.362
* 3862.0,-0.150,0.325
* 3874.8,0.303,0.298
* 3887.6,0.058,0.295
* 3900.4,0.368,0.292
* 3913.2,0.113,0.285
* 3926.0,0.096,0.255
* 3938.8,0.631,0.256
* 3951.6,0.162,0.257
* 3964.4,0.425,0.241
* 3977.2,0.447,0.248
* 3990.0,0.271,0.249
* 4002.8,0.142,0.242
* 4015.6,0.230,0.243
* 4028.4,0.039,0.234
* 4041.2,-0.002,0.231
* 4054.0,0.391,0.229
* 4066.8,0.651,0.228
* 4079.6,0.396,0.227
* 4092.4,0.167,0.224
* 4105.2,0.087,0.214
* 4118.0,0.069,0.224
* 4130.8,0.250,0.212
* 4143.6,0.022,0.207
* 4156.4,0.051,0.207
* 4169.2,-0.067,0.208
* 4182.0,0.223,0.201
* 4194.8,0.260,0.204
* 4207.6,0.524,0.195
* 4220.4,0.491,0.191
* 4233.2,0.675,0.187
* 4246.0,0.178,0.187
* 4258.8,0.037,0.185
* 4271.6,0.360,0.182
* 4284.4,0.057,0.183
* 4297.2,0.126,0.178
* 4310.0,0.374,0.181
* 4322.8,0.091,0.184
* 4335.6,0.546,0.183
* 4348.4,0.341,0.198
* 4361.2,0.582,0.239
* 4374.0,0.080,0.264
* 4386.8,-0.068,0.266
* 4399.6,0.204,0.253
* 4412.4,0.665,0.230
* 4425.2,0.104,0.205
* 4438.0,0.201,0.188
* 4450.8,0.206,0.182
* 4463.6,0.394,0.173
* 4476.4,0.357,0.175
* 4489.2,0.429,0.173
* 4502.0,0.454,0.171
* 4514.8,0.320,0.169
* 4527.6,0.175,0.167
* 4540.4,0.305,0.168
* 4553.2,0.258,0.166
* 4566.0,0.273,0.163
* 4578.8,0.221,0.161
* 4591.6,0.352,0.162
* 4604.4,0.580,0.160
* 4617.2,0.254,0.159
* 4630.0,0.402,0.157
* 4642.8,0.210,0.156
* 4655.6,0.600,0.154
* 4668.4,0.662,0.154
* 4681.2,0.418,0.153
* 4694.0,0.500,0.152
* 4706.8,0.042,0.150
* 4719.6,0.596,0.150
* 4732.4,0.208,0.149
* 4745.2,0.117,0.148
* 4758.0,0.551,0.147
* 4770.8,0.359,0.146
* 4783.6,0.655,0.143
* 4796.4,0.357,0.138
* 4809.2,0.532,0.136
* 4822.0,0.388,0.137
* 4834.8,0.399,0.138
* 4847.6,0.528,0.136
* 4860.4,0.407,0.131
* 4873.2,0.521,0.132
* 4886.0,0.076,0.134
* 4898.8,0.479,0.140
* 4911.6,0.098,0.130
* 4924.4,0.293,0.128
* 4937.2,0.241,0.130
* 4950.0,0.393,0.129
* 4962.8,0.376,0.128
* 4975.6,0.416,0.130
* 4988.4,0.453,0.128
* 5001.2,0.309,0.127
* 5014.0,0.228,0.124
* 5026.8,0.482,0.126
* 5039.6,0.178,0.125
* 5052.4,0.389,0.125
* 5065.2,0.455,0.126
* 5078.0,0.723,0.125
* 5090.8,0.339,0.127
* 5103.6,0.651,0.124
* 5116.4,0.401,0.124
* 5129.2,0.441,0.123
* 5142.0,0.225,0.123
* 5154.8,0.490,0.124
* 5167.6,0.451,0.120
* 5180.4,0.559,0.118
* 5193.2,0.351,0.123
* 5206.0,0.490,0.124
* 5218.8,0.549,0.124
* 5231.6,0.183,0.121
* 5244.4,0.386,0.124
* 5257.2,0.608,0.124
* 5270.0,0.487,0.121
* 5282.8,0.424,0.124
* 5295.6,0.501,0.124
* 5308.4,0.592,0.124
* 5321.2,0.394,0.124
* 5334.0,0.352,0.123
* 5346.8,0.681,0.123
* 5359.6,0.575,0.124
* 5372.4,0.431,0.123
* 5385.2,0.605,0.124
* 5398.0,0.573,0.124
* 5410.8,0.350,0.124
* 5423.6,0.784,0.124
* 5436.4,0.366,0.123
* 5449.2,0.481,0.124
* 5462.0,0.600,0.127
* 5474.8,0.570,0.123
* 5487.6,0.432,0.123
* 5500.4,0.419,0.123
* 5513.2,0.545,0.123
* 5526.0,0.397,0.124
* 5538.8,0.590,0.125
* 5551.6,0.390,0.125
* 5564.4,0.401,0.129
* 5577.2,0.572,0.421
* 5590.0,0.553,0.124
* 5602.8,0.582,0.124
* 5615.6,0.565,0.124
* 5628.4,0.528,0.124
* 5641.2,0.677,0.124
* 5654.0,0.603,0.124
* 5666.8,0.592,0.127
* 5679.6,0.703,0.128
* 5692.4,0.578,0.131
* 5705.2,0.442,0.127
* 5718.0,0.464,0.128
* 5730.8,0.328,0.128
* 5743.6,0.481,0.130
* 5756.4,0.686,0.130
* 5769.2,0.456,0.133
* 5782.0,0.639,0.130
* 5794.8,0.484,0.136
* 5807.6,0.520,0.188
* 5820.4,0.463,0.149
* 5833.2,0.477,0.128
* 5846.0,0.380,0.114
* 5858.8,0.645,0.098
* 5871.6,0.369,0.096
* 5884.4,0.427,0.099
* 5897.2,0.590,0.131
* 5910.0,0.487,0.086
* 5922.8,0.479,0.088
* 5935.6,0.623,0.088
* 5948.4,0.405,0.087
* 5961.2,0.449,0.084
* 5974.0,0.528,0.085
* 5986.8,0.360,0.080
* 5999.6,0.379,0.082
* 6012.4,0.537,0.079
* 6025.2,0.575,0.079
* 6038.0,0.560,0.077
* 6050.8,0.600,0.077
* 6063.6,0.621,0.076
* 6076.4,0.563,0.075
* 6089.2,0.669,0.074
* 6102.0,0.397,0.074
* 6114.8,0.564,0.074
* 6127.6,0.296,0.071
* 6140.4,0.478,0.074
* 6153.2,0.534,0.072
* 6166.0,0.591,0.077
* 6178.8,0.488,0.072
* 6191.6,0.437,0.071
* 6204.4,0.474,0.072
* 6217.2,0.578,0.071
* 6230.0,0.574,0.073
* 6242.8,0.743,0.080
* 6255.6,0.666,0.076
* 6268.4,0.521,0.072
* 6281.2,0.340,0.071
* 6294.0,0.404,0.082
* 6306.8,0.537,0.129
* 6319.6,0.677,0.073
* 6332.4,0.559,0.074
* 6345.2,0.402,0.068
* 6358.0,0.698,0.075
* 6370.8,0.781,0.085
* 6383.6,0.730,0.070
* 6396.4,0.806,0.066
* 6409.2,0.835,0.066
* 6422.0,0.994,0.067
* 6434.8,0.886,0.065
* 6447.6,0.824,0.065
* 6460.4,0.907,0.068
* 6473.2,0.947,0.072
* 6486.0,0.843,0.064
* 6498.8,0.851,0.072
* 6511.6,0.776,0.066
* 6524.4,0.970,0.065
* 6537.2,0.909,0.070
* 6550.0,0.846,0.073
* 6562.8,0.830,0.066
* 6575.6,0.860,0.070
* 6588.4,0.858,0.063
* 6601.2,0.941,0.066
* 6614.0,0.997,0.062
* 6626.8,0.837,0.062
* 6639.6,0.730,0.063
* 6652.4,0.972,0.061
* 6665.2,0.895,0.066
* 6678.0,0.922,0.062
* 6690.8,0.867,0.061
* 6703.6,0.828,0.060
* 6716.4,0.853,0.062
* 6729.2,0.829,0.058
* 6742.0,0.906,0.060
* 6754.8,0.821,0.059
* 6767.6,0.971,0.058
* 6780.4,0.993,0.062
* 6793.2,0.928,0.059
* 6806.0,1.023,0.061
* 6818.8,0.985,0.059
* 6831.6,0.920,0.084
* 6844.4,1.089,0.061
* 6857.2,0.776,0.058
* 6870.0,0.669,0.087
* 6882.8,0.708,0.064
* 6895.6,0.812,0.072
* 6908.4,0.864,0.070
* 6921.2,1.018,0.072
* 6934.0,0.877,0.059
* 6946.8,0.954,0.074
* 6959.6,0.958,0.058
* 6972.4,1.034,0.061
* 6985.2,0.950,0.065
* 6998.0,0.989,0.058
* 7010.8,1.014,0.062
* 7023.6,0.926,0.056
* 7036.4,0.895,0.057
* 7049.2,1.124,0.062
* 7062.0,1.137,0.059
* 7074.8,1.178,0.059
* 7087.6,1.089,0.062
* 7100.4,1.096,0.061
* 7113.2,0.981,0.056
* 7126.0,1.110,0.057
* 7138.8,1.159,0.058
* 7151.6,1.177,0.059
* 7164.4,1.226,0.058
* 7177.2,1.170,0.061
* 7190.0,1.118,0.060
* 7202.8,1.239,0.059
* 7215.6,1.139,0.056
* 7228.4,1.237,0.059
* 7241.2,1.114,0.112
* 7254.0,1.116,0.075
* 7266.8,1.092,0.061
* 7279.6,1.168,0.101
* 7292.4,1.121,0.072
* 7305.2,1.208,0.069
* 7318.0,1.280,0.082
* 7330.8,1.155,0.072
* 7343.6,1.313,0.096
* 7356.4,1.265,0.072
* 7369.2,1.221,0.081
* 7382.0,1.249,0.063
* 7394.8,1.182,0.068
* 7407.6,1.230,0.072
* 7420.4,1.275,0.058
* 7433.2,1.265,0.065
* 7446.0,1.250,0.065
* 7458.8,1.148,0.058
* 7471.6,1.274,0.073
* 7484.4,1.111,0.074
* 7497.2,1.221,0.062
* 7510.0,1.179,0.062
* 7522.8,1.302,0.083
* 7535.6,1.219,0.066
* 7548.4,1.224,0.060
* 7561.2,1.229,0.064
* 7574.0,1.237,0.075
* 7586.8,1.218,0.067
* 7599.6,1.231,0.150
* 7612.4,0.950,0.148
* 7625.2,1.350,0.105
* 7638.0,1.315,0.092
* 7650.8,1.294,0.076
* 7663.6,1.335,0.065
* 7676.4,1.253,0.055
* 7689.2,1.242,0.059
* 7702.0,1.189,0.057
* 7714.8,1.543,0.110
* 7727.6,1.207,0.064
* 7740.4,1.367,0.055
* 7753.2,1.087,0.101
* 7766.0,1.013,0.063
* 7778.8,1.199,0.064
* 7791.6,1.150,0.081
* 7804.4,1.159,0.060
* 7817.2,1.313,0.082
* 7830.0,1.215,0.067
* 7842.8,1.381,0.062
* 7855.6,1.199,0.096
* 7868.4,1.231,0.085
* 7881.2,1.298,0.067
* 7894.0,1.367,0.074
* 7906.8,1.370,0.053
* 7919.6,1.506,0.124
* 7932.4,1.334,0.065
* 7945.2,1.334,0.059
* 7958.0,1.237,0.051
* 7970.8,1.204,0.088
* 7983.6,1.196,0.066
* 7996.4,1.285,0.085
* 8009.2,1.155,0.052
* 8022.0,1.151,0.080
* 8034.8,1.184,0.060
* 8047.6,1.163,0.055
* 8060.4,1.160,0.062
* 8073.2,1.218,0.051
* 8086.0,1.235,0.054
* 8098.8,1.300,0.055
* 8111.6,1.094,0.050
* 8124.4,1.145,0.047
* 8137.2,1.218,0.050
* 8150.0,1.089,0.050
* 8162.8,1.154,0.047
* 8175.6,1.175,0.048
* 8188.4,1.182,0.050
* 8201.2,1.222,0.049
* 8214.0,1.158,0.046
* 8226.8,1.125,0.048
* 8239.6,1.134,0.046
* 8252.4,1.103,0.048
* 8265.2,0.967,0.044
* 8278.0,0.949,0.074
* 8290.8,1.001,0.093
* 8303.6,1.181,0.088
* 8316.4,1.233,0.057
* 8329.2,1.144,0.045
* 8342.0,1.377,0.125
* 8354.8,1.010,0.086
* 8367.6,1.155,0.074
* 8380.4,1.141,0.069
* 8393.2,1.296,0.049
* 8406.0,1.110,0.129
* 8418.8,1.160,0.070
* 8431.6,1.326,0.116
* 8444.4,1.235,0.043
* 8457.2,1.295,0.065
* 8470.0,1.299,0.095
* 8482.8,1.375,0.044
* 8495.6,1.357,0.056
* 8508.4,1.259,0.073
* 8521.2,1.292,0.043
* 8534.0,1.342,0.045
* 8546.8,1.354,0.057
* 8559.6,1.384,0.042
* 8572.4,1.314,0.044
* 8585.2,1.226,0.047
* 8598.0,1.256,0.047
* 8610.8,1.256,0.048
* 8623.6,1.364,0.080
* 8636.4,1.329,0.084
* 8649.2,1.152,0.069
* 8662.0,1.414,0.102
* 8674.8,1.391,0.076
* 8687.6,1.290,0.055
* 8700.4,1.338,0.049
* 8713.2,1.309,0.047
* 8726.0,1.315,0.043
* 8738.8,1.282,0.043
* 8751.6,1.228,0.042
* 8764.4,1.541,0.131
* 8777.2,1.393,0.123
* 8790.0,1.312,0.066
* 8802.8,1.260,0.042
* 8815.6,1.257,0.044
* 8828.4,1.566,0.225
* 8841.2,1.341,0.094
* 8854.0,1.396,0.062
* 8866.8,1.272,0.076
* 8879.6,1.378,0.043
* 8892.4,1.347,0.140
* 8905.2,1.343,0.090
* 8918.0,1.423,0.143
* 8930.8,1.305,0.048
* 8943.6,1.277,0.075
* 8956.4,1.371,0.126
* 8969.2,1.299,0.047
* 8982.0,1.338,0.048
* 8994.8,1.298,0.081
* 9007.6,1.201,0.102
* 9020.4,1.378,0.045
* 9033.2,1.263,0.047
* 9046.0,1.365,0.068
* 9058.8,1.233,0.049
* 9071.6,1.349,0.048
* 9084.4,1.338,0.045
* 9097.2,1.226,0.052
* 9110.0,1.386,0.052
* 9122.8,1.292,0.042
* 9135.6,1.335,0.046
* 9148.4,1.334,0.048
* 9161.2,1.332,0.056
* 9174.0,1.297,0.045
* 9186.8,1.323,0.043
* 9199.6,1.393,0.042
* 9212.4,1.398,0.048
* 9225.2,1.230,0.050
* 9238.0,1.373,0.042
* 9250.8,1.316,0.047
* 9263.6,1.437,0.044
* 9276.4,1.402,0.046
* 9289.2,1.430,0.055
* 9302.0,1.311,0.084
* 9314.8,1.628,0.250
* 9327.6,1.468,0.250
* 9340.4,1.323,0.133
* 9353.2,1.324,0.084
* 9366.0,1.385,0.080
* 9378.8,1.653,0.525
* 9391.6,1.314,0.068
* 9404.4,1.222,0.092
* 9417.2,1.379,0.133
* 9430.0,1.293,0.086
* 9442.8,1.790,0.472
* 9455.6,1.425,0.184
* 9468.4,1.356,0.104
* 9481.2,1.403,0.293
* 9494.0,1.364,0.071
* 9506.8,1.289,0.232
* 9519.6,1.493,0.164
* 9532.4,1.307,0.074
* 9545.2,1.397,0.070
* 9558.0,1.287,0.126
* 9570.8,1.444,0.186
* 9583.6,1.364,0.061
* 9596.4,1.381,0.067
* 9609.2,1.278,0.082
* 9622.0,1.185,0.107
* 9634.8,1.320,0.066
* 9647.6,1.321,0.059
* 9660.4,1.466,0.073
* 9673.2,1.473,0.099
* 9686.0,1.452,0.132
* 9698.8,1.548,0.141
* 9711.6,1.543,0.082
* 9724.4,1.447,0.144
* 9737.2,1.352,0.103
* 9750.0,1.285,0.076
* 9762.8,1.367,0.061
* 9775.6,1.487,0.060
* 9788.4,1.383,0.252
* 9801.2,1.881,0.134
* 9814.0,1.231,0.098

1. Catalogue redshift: 0.60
